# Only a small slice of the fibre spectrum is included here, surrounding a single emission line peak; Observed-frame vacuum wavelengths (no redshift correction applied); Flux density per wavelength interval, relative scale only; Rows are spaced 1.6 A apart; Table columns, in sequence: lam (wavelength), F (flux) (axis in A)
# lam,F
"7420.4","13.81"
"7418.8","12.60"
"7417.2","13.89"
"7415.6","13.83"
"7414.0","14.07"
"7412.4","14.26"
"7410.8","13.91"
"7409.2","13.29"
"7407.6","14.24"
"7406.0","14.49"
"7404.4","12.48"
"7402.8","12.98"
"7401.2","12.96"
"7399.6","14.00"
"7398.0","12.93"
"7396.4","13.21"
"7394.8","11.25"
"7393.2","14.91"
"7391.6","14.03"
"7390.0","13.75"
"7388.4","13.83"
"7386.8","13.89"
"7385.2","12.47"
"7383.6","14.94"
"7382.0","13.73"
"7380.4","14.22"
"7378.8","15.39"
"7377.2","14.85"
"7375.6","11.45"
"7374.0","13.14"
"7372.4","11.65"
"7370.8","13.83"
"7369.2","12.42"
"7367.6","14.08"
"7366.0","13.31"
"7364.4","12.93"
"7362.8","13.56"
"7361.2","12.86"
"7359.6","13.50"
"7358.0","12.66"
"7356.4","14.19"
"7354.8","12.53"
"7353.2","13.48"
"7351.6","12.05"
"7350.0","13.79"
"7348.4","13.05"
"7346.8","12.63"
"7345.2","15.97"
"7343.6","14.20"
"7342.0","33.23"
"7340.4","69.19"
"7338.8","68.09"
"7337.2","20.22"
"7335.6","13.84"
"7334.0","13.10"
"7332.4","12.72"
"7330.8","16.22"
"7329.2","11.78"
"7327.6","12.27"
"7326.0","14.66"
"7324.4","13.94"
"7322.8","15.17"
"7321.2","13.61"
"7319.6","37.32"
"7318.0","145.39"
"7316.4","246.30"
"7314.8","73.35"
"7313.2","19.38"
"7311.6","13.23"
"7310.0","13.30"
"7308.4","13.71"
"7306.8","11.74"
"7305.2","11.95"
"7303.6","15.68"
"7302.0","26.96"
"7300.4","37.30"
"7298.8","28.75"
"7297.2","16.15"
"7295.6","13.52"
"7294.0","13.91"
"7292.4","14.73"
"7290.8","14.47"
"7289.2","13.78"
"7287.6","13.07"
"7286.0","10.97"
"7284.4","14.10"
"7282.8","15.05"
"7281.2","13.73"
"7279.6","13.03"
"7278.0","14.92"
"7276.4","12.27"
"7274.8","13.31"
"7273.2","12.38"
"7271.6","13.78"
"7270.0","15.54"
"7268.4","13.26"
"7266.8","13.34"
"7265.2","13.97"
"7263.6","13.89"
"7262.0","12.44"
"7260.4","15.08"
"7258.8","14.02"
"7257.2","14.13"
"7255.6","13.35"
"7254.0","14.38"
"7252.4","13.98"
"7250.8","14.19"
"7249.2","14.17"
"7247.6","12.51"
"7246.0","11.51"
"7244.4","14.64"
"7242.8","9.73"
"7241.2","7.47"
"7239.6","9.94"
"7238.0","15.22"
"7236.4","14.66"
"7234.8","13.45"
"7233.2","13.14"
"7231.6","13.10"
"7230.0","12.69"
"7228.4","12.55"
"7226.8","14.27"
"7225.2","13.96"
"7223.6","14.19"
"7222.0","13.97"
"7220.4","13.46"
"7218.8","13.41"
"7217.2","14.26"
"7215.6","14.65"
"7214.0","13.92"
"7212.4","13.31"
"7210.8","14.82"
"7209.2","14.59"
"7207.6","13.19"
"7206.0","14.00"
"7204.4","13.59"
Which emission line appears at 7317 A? H-alpha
